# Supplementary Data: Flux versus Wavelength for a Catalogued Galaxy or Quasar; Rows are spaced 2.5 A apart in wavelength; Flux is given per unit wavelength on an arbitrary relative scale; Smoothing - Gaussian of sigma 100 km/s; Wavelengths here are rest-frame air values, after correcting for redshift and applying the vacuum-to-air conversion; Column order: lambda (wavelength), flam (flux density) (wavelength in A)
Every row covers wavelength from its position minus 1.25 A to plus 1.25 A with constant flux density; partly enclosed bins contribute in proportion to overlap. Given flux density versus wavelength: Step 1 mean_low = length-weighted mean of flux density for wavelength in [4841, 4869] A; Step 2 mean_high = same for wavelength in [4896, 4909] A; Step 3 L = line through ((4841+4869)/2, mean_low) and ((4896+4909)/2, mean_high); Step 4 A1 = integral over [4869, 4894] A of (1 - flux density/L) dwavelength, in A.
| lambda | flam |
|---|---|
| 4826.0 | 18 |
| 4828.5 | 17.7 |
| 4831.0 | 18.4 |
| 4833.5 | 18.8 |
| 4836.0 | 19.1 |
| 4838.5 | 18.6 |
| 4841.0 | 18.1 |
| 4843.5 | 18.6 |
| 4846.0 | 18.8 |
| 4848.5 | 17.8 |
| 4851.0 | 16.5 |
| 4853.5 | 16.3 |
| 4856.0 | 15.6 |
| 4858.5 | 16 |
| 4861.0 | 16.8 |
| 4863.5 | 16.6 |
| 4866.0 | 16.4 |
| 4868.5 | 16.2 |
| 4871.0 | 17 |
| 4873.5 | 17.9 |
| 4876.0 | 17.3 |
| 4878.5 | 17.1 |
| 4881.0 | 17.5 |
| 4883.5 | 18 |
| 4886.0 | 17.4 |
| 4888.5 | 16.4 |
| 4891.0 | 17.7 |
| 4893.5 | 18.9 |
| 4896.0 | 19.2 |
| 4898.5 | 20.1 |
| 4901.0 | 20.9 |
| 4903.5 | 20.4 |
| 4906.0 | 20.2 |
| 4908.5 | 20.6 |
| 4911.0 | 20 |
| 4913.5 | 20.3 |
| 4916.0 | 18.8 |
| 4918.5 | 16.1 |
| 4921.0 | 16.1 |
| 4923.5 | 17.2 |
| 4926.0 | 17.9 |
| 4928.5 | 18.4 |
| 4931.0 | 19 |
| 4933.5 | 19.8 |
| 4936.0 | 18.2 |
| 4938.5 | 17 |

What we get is 1.83 A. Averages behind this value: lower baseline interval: 16.9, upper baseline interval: 20.3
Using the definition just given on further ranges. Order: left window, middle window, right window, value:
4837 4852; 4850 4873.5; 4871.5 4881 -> 1.68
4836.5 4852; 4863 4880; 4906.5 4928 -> 1.21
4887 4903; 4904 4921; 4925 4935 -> -0.26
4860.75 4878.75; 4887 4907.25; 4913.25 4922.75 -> -2.27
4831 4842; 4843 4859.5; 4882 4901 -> 1.37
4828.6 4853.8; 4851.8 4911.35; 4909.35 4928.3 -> 0.80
